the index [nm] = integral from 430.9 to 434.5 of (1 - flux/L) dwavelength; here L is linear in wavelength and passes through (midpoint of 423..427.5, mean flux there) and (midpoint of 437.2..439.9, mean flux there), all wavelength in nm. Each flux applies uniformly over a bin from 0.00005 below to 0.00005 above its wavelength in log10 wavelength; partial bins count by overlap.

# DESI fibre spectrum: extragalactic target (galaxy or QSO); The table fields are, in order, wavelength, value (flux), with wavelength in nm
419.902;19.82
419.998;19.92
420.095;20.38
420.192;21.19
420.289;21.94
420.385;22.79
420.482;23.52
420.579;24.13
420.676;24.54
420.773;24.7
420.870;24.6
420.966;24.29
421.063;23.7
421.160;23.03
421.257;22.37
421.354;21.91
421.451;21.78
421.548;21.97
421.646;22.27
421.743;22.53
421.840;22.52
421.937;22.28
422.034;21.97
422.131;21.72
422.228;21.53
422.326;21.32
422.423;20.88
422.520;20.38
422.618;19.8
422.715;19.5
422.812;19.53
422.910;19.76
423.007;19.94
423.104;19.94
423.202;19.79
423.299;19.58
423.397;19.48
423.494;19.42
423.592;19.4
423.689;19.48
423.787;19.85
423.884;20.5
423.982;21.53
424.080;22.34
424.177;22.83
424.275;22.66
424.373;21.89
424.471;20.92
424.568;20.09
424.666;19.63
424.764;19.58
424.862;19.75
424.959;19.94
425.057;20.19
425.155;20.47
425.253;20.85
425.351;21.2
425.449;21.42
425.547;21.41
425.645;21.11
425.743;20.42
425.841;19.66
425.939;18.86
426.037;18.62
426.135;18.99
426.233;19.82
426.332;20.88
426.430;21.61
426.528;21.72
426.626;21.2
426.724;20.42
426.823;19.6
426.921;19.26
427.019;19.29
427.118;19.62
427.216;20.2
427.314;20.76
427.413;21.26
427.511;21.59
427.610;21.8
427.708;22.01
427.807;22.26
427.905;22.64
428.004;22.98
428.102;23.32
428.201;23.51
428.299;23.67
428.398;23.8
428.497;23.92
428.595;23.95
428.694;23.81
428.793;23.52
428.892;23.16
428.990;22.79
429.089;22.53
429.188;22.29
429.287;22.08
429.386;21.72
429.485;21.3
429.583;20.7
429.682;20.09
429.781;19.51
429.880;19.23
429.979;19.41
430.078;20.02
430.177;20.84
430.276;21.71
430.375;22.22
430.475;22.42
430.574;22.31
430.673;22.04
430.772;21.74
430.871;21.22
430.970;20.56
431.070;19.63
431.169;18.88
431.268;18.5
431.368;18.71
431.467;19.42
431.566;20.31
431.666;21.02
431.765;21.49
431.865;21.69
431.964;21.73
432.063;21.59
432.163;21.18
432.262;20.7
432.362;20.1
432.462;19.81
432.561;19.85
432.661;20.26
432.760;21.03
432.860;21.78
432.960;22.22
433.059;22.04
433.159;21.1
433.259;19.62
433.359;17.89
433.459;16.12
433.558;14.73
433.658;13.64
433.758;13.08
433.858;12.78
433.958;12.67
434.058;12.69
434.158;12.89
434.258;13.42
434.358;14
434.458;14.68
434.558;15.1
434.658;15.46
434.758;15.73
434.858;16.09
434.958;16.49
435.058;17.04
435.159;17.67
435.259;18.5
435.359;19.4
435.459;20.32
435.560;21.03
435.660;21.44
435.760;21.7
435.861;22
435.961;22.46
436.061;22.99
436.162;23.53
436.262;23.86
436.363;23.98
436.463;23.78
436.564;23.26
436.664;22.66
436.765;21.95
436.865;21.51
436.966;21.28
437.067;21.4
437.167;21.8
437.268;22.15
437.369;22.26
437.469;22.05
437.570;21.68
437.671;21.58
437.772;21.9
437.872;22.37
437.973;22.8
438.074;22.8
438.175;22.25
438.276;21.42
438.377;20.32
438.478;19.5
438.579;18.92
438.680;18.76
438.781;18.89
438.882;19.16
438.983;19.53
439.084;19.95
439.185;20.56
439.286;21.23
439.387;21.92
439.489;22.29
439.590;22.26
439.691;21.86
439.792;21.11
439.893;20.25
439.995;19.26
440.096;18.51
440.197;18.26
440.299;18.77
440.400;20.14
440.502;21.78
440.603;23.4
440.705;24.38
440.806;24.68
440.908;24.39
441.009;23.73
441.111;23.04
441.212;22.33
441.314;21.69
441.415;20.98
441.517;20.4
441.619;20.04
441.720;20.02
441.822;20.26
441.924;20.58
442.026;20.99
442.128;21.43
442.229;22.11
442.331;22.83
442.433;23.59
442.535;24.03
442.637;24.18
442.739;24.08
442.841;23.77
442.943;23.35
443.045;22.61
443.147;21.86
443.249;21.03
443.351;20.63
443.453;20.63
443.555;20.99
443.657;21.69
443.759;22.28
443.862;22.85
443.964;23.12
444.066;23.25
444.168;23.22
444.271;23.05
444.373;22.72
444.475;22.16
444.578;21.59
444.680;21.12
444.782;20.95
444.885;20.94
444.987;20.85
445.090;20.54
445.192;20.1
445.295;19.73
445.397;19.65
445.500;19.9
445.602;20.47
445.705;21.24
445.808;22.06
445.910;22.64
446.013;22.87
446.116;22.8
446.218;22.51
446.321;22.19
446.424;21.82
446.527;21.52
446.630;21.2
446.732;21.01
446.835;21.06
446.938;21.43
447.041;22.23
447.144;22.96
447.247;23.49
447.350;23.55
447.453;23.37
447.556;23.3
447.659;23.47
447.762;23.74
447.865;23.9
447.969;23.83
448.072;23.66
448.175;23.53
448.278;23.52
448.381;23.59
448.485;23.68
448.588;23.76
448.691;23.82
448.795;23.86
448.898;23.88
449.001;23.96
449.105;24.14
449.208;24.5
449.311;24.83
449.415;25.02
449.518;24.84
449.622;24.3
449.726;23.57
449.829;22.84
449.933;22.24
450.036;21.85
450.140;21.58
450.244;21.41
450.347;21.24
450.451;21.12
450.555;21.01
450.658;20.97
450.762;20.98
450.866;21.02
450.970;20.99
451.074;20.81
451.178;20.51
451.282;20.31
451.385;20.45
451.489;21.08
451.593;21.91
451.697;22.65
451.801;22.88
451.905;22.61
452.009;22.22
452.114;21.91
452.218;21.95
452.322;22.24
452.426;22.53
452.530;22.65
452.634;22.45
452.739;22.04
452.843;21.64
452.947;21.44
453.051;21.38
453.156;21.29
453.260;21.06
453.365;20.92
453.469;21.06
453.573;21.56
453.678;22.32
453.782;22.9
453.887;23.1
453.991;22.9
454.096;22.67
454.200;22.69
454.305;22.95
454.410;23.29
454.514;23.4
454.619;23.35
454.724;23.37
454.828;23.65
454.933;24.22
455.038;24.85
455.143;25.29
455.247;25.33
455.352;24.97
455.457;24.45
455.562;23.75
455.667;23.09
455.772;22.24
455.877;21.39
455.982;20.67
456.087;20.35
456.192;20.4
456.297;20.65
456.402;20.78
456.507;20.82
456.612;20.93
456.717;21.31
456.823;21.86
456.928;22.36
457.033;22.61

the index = 0.41 nm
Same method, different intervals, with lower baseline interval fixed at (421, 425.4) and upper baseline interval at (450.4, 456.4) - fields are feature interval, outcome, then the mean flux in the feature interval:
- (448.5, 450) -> -0.130 nm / 24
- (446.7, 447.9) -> -0.047 nm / 22.8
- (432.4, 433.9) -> 0.205 nm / 18.4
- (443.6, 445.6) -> 0.027 nm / 21.5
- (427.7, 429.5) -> -0.153 nm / 23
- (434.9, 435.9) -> 0.091 nm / 19.5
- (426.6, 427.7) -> 0.032 nm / 20.5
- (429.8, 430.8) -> 0.005 nm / 21.1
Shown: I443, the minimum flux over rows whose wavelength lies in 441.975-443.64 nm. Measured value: 20.63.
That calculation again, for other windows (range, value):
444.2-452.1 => 19.65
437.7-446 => 18.26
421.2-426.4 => 18.62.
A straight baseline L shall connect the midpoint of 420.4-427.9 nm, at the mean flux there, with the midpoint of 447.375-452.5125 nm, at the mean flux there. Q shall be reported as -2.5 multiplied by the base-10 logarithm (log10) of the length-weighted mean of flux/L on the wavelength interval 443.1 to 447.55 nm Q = 0.03 mag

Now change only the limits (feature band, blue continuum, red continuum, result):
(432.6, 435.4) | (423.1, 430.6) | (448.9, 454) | 0.268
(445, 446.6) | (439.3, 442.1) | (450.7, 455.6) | 0.025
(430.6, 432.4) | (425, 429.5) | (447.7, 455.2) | 0.054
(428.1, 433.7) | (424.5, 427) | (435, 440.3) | -0.016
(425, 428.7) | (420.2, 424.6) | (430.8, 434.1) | -0.041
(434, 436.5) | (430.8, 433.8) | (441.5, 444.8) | 0.098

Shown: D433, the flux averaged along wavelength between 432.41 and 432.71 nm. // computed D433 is 20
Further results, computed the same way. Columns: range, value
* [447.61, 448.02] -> 23.7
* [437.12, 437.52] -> 22.1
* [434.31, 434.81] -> 15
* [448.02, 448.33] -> 23.6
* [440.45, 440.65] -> 22.6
